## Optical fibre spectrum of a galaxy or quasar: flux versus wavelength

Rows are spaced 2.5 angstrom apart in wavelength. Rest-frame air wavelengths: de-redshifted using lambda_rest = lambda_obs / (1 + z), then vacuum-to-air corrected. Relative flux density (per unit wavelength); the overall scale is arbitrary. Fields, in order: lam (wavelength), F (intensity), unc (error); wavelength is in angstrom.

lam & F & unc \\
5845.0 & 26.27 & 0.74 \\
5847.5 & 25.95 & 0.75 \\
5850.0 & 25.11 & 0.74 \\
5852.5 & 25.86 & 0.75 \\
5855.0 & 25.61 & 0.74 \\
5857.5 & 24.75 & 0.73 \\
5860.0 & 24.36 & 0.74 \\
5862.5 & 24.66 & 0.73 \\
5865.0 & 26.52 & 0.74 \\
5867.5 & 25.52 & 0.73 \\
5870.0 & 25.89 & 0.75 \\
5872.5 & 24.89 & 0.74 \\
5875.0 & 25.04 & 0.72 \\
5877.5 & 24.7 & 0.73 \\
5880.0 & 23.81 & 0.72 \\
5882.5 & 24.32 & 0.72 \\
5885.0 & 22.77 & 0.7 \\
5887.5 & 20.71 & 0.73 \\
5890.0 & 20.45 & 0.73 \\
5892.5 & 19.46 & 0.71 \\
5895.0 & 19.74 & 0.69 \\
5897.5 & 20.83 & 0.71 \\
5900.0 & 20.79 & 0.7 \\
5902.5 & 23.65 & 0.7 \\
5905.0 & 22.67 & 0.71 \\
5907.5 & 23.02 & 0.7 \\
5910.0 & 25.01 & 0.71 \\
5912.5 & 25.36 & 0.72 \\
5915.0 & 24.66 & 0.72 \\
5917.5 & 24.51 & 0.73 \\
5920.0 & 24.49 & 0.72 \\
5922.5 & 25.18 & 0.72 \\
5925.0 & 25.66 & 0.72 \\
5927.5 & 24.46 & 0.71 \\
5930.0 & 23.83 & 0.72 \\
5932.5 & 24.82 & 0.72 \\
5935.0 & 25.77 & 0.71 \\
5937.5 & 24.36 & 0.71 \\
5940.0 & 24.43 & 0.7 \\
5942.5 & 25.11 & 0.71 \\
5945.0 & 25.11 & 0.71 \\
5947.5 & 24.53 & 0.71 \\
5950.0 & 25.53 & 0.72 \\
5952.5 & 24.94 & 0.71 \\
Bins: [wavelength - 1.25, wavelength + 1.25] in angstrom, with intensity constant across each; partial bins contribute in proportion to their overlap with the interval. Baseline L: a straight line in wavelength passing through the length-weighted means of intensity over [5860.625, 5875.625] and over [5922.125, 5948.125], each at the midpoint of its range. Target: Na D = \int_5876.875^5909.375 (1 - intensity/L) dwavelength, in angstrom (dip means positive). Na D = 4.01 angstrom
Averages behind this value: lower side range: 25.4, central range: 22.1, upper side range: 24.8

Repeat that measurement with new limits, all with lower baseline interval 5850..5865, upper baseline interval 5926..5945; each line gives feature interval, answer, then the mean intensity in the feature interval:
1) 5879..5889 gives 0.9 angstrom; 22.8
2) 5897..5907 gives 1.1 angstrom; 22.1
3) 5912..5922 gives 0.0 angstrom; 24.7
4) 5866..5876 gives -0.1 angstrom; 25.4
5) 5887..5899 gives 2.3 angstrom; 20.2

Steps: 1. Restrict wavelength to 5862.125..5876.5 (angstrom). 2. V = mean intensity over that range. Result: 25.5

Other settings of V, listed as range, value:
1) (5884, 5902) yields 20.8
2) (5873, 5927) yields 23.2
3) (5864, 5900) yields 23.1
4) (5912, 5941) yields 24.8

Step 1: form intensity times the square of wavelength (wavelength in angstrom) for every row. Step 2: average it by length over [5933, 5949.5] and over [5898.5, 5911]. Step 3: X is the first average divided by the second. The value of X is 1.10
